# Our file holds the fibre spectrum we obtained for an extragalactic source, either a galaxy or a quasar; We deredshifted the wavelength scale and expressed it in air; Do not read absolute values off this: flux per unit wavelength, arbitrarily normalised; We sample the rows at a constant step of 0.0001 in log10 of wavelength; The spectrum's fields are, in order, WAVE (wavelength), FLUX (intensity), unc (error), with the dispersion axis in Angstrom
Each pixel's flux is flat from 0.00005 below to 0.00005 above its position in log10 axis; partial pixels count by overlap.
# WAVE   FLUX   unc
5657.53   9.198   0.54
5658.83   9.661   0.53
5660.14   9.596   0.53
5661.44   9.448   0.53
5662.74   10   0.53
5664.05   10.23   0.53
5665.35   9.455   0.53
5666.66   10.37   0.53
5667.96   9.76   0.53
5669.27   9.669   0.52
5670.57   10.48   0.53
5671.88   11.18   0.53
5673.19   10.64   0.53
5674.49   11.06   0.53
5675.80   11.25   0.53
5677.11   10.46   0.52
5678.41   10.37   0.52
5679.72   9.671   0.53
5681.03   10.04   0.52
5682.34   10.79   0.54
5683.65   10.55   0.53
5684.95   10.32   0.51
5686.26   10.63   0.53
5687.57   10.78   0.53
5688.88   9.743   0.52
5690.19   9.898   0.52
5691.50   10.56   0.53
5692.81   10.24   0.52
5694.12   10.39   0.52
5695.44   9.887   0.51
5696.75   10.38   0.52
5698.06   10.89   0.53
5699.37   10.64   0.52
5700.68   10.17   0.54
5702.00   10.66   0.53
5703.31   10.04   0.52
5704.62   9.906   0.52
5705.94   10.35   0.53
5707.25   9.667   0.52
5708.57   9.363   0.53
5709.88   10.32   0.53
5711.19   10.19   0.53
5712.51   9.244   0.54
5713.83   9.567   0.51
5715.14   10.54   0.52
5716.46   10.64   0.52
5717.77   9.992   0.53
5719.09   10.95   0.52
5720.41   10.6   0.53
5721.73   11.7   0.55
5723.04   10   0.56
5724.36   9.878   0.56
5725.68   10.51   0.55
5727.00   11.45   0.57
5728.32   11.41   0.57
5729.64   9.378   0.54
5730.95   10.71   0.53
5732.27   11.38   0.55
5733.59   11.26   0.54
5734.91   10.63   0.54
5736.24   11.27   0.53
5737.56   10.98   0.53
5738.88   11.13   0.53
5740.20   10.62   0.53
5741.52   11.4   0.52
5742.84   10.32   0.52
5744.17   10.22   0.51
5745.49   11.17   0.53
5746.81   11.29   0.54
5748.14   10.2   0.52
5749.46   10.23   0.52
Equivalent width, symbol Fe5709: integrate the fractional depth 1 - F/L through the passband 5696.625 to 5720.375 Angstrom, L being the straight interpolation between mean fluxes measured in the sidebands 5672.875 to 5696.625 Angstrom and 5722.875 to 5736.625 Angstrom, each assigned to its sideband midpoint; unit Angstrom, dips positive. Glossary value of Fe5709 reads 0.8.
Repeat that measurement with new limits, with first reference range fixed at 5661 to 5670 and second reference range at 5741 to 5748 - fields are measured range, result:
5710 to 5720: 0.3 Angstrom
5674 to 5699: -0.7 Angstrom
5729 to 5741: -0.1 Angstrom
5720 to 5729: -0.2 Angstrom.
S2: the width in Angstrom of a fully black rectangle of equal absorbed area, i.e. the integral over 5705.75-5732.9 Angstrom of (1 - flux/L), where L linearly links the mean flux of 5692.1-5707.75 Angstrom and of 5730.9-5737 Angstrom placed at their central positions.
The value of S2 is 0.9 Angstrom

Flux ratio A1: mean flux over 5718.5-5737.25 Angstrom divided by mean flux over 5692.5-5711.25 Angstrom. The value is 1.06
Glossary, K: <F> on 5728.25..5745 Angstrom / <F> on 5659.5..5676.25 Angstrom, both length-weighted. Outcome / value 1.06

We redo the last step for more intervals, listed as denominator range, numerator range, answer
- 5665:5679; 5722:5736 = 1.02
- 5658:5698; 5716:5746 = 1.05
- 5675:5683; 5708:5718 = 0.96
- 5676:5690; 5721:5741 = 1.05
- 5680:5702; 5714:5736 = 1.03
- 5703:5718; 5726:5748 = 1.09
